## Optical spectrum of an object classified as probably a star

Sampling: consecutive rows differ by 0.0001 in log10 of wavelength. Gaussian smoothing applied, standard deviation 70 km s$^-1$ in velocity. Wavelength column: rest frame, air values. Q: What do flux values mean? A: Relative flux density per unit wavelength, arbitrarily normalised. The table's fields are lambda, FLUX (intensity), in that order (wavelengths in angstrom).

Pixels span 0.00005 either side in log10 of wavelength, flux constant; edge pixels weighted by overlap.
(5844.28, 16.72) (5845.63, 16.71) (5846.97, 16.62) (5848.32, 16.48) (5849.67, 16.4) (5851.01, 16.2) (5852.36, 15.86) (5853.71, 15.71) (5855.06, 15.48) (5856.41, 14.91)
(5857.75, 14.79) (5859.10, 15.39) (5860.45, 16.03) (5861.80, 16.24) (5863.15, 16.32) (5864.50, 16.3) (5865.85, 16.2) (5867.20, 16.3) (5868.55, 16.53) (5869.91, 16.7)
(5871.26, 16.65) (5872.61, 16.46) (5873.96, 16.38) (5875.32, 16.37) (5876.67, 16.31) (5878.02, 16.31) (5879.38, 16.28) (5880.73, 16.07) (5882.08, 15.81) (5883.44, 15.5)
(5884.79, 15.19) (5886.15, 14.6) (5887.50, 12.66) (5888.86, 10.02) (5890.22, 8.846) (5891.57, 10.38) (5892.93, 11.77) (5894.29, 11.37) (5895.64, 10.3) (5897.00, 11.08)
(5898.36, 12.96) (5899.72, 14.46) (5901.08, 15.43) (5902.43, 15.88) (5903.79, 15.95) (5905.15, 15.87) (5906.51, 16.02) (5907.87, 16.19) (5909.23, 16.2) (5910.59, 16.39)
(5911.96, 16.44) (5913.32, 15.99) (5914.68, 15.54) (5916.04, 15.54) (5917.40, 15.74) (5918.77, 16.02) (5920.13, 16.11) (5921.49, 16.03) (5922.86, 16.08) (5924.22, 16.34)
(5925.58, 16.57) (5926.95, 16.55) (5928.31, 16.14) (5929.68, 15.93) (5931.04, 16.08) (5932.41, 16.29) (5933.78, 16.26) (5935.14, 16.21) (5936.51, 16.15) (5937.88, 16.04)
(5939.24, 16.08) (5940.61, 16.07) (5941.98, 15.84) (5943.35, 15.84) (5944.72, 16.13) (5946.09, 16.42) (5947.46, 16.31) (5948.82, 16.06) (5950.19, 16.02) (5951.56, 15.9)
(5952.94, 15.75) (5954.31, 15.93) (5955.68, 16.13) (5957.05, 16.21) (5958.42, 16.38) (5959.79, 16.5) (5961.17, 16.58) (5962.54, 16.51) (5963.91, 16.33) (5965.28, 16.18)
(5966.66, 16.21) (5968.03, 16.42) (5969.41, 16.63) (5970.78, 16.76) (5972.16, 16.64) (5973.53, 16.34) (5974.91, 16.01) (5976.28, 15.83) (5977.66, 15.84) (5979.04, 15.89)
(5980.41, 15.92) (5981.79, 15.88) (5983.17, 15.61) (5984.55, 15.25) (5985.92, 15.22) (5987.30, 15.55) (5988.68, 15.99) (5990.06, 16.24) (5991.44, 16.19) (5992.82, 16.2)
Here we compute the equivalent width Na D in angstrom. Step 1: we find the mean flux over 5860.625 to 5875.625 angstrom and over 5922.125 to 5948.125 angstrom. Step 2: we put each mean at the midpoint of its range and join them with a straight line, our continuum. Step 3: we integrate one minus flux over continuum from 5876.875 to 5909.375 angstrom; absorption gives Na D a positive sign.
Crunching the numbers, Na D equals 4.7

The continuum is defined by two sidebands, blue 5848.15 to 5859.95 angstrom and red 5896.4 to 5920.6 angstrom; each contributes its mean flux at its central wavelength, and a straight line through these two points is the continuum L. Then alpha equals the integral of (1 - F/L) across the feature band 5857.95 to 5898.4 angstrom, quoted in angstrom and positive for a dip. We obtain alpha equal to 2.5 angstrom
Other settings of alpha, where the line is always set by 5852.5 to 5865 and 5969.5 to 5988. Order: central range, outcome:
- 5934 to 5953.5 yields -0.3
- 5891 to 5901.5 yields 2.4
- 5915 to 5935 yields -0.4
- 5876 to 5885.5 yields -0.1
